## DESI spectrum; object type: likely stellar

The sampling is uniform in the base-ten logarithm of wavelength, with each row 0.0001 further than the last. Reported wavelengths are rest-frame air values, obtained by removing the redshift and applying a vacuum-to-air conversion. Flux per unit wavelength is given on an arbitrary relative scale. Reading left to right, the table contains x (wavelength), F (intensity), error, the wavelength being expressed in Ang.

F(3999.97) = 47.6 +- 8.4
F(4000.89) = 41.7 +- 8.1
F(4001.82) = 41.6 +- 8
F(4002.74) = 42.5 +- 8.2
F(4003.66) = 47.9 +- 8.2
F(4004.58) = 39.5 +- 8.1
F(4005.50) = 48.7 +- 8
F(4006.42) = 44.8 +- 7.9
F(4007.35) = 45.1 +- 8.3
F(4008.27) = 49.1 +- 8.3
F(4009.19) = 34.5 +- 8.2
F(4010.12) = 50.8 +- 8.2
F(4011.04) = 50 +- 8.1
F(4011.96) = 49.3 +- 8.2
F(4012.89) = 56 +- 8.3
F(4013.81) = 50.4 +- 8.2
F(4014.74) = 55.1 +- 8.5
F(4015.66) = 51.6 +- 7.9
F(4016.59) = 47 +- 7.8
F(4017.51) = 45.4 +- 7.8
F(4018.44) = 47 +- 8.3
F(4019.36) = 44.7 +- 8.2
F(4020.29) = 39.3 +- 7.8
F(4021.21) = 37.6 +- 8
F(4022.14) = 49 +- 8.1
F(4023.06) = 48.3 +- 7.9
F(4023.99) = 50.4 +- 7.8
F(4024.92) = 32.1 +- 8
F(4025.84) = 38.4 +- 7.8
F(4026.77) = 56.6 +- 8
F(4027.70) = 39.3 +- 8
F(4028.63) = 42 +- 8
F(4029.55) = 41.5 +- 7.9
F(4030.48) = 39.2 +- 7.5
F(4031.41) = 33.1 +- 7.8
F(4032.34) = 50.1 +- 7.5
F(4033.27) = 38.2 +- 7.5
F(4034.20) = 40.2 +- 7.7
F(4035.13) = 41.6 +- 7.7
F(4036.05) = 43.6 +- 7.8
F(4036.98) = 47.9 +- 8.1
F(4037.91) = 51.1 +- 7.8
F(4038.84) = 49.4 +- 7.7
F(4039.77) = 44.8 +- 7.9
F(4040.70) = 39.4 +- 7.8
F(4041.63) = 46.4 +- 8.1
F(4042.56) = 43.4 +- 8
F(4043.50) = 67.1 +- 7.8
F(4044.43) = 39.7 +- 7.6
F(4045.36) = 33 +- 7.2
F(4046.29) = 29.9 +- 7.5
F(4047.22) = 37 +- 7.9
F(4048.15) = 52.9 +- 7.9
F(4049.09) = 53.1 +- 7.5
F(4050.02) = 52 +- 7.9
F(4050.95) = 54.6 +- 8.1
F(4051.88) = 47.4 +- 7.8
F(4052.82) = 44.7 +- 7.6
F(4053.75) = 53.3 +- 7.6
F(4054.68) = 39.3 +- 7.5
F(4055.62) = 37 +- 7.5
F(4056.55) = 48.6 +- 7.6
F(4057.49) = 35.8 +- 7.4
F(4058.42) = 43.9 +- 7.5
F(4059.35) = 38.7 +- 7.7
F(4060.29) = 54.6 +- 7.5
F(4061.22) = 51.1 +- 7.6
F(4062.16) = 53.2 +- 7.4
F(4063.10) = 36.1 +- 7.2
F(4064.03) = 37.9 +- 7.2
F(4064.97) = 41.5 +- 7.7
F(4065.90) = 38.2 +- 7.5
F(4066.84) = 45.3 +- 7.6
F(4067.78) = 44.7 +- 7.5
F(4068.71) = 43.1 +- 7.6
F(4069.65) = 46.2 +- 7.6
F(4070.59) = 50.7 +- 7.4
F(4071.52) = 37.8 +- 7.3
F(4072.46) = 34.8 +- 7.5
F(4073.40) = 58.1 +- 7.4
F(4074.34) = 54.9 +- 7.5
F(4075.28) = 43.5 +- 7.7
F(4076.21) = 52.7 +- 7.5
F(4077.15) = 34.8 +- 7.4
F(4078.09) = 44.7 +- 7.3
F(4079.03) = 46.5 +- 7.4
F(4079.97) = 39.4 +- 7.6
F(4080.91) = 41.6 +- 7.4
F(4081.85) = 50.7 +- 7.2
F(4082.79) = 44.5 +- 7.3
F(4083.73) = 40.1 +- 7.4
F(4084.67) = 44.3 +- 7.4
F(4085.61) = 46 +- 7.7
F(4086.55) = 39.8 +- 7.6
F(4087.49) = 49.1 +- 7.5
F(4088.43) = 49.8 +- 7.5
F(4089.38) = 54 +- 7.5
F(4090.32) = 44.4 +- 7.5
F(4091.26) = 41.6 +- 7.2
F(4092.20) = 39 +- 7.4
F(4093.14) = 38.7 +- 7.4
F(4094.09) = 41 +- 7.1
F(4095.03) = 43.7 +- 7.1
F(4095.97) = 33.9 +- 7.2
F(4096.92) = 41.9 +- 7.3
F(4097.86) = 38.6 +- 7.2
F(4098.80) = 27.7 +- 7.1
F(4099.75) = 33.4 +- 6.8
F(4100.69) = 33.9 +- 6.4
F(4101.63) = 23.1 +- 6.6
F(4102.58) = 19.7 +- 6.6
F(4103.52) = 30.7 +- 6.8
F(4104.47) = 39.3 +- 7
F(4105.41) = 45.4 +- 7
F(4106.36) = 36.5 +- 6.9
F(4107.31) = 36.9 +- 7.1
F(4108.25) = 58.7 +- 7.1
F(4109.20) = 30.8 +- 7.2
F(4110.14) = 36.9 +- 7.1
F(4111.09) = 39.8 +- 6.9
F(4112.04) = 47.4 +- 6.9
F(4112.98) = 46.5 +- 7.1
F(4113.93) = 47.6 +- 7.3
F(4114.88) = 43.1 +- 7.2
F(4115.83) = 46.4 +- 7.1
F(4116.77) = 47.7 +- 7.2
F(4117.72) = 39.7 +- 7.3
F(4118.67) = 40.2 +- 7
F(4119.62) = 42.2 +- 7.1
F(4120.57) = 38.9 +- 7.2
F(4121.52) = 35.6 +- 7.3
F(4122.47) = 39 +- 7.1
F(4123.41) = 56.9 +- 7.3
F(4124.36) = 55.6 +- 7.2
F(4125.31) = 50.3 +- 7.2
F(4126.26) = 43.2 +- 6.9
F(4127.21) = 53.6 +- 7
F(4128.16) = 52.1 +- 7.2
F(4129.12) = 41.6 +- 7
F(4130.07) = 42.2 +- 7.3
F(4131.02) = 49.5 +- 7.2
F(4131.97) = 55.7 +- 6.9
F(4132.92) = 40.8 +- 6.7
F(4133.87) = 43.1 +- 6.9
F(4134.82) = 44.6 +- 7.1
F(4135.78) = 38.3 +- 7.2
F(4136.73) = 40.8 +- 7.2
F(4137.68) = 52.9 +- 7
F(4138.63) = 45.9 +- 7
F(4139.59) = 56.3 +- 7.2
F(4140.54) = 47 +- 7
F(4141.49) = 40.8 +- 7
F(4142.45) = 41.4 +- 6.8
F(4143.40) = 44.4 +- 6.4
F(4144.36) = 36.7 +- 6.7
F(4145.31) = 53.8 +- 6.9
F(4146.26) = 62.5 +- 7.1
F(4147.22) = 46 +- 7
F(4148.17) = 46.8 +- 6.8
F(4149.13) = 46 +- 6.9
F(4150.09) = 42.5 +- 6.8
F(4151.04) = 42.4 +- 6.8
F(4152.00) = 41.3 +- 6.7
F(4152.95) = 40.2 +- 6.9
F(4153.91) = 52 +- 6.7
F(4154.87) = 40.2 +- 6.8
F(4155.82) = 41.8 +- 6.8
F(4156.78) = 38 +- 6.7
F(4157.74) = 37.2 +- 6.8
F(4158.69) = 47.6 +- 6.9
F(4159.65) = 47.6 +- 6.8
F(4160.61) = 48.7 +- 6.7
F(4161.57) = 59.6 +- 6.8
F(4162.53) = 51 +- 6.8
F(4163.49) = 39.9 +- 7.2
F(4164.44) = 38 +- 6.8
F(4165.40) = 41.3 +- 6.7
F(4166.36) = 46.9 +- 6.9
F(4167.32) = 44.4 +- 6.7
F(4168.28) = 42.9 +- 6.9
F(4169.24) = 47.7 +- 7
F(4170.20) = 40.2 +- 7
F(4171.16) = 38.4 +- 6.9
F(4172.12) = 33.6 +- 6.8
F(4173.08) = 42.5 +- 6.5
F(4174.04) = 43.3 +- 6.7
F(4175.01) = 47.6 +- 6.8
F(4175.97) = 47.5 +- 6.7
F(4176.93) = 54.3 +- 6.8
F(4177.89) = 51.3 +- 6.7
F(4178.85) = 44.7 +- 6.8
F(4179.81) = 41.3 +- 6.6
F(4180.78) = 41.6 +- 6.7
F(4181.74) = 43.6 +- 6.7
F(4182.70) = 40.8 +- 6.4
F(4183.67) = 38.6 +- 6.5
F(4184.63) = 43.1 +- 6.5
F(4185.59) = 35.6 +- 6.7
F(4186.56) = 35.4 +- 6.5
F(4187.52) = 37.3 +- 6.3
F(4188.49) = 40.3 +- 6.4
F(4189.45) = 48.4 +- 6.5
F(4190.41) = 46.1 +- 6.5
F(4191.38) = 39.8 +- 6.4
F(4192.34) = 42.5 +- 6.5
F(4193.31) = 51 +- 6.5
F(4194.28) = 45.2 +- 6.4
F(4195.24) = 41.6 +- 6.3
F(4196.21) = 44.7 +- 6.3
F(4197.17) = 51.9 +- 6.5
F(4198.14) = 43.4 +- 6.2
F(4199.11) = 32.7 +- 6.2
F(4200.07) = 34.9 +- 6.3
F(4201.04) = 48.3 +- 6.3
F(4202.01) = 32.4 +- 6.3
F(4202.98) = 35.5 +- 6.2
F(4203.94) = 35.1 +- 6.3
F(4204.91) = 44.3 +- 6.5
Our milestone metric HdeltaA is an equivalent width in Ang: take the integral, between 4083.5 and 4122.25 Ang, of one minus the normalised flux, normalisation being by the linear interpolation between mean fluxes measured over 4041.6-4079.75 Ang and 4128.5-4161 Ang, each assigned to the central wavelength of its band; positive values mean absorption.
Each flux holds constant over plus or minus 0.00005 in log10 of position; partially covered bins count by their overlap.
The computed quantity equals 4.11 Ang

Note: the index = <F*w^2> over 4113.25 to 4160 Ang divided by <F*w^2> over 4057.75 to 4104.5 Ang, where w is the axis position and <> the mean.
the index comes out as 1.1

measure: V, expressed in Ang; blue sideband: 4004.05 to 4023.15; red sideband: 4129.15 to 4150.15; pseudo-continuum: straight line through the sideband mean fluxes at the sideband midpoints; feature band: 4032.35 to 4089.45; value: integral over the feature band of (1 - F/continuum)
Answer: 2.0 Ang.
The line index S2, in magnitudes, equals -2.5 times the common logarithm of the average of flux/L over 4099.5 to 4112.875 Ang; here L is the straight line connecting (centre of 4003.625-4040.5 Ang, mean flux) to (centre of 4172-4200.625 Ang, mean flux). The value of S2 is 0.19 mag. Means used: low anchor 45.2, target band 37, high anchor 42.9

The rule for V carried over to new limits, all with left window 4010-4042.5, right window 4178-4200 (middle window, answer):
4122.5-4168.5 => -3.2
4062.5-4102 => 1.8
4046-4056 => -0.2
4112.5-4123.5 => 0.1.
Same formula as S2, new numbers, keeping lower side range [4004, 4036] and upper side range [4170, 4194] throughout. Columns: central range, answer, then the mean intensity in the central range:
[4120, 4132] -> -0.08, 46.9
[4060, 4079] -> -0.02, 45.1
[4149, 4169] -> -0.03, 44.3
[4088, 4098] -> 0.04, 42.5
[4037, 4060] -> -0.02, 45.2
